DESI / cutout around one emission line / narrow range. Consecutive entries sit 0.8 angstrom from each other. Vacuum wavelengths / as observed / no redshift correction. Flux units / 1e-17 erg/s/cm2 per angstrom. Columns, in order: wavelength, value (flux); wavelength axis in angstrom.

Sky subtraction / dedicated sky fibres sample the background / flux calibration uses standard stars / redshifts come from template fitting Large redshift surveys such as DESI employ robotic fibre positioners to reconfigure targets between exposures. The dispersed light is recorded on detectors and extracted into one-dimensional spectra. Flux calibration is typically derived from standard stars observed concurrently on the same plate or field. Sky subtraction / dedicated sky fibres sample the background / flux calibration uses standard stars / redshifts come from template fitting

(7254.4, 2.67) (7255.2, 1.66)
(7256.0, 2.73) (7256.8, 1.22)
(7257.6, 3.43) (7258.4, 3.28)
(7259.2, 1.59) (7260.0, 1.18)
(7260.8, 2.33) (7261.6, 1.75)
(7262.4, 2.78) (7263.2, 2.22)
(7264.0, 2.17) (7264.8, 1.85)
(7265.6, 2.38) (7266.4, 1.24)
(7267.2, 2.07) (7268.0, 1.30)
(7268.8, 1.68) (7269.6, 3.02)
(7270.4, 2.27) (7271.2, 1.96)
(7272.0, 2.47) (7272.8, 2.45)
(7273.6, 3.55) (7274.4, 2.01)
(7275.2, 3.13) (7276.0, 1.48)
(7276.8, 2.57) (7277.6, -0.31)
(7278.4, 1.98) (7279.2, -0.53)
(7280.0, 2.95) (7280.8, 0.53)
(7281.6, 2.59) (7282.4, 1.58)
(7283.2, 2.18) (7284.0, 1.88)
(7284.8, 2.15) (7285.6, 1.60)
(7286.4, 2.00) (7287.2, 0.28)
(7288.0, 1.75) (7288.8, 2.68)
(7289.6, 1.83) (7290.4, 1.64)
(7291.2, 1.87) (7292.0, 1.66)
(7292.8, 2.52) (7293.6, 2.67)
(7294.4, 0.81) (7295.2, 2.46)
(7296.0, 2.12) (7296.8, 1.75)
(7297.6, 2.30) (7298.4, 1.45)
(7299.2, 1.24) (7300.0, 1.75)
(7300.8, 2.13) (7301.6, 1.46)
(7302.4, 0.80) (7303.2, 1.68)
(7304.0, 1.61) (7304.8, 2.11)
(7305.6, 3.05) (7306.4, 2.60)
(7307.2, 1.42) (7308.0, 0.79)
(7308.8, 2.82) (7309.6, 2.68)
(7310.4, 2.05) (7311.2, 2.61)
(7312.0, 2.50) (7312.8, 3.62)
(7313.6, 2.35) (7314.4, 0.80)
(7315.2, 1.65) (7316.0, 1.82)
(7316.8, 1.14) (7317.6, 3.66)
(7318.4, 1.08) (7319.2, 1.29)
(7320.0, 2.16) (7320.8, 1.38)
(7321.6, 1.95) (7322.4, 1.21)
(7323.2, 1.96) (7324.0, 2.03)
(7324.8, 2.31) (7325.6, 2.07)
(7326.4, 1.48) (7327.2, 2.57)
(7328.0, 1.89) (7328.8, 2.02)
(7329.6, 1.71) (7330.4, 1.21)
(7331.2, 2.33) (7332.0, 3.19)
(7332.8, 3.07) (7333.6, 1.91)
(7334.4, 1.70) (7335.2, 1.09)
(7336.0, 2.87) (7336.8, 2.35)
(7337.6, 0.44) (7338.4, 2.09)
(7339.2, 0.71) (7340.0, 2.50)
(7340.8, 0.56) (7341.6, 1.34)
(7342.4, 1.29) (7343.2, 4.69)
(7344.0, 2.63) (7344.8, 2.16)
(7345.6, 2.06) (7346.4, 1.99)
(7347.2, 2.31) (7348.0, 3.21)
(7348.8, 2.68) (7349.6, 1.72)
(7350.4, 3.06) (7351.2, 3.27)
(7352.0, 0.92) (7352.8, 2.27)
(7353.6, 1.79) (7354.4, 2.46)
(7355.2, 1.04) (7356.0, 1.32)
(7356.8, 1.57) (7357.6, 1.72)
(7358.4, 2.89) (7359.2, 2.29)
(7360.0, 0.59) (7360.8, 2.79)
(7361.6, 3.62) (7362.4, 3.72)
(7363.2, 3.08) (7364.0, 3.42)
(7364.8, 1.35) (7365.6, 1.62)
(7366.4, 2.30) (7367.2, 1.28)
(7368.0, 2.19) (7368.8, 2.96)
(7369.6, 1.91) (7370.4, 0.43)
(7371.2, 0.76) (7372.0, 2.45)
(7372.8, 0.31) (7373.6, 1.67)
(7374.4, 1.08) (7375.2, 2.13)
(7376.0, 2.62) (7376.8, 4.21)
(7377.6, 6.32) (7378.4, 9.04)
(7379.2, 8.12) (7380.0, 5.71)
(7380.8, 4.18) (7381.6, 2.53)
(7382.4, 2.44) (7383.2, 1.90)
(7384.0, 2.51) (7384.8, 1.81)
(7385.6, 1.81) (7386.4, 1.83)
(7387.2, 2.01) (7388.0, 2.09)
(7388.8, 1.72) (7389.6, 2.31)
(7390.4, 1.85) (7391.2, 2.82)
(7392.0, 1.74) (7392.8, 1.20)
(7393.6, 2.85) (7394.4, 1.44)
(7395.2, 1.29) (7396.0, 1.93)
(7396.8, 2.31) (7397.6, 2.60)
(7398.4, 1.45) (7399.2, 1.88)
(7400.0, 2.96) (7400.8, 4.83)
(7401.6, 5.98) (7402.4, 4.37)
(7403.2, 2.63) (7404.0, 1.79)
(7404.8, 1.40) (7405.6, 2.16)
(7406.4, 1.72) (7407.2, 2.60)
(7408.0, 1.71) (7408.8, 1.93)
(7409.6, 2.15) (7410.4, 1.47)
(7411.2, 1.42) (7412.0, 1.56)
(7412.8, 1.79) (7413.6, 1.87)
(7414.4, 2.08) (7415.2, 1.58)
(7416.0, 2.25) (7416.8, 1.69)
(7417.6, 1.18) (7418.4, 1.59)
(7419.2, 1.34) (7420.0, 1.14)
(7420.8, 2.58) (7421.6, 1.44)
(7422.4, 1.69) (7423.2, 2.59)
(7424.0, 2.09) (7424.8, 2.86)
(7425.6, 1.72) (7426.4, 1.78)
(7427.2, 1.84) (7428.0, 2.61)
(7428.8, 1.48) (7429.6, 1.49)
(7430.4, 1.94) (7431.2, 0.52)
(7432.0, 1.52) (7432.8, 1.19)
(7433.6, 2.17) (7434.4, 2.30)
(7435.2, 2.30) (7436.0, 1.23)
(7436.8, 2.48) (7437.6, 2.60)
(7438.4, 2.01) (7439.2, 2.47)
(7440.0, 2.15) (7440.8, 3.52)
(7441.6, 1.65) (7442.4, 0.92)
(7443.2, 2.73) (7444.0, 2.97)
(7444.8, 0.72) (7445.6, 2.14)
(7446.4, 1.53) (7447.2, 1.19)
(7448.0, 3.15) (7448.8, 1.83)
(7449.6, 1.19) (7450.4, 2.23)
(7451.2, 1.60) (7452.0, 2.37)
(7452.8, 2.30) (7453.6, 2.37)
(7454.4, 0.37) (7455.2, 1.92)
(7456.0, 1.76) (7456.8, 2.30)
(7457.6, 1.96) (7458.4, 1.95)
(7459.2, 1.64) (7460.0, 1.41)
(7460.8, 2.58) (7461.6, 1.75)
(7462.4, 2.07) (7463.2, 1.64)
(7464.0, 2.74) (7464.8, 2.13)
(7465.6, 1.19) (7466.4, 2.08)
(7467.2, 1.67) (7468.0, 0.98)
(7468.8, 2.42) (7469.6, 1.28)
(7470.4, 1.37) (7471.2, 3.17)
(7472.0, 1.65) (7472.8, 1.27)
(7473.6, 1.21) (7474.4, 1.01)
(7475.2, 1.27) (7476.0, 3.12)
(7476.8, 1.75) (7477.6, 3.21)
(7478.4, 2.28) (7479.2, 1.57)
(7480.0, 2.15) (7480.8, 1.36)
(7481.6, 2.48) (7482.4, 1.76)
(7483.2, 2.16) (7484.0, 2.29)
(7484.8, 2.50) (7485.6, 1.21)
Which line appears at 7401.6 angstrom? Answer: [N II]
